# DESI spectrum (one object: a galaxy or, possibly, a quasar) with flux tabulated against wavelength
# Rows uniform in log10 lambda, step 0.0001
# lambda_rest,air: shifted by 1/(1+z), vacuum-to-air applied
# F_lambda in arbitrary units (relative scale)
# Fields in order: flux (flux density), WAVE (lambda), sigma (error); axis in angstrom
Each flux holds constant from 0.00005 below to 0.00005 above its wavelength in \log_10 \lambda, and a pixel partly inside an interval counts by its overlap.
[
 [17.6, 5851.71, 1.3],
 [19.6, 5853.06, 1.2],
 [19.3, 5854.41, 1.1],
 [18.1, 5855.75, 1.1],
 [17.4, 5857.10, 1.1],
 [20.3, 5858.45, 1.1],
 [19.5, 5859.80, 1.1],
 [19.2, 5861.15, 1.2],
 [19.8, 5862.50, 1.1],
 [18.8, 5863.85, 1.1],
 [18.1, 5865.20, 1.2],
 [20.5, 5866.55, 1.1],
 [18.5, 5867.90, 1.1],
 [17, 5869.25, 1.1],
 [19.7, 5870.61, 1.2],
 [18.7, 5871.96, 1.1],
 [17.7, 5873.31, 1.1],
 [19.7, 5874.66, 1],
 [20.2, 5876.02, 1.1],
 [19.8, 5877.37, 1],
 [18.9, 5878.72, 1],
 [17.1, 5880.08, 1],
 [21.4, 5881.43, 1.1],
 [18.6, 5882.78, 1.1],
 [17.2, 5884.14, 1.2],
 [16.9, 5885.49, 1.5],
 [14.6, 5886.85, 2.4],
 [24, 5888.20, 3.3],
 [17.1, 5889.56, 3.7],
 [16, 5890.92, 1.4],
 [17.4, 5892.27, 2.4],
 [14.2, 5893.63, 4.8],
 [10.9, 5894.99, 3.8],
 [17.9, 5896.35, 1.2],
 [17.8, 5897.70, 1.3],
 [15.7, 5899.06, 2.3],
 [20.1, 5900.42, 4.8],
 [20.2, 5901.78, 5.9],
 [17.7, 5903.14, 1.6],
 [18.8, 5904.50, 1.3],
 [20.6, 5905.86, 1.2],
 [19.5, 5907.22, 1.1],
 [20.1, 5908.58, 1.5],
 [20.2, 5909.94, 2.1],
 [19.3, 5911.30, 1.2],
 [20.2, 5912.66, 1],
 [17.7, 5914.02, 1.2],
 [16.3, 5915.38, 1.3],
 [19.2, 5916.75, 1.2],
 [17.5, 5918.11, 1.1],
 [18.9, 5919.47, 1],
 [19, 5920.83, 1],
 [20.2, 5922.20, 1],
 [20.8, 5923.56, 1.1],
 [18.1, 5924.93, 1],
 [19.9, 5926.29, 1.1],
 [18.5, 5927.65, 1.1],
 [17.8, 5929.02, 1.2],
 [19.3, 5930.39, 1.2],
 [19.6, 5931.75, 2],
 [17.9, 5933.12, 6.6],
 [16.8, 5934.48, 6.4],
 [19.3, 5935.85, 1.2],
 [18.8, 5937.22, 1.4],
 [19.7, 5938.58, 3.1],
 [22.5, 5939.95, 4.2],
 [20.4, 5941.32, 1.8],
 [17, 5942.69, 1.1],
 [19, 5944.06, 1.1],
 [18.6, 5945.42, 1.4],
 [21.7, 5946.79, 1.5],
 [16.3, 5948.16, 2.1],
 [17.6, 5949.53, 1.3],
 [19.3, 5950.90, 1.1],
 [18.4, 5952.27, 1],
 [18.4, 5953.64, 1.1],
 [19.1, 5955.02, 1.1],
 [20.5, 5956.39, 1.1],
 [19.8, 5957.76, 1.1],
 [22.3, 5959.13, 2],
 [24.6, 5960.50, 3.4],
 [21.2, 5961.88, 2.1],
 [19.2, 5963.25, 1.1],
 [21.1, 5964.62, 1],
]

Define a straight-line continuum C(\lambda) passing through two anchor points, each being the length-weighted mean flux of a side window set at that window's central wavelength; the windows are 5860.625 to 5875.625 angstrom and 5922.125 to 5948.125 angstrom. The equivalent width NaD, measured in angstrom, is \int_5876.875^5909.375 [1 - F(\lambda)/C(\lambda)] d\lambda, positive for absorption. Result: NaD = 1.7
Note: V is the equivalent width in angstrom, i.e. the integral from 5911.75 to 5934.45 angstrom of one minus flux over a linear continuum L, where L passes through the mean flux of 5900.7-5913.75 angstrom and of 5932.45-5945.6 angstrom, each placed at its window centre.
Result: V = 0.6 angstrom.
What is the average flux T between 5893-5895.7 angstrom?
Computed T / 12.6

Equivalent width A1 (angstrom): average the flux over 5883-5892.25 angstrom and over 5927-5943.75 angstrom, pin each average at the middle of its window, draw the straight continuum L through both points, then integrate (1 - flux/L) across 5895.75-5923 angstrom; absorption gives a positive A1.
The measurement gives -0.9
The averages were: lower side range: 17.7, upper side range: 19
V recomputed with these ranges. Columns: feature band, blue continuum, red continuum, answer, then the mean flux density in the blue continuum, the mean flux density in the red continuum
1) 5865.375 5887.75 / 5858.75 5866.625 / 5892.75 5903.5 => -0.3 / 19.3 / 16.8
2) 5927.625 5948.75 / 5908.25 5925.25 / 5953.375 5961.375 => 1.1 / 19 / 20.9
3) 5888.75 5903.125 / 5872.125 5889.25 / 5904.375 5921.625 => 1.6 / 18.8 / 19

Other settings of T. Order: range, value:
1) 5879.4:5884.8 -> 18.6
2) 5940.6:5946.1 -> 18.8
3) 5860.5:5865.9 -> 19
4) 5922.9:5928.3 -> 19.3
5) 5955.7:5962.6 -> 21.7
